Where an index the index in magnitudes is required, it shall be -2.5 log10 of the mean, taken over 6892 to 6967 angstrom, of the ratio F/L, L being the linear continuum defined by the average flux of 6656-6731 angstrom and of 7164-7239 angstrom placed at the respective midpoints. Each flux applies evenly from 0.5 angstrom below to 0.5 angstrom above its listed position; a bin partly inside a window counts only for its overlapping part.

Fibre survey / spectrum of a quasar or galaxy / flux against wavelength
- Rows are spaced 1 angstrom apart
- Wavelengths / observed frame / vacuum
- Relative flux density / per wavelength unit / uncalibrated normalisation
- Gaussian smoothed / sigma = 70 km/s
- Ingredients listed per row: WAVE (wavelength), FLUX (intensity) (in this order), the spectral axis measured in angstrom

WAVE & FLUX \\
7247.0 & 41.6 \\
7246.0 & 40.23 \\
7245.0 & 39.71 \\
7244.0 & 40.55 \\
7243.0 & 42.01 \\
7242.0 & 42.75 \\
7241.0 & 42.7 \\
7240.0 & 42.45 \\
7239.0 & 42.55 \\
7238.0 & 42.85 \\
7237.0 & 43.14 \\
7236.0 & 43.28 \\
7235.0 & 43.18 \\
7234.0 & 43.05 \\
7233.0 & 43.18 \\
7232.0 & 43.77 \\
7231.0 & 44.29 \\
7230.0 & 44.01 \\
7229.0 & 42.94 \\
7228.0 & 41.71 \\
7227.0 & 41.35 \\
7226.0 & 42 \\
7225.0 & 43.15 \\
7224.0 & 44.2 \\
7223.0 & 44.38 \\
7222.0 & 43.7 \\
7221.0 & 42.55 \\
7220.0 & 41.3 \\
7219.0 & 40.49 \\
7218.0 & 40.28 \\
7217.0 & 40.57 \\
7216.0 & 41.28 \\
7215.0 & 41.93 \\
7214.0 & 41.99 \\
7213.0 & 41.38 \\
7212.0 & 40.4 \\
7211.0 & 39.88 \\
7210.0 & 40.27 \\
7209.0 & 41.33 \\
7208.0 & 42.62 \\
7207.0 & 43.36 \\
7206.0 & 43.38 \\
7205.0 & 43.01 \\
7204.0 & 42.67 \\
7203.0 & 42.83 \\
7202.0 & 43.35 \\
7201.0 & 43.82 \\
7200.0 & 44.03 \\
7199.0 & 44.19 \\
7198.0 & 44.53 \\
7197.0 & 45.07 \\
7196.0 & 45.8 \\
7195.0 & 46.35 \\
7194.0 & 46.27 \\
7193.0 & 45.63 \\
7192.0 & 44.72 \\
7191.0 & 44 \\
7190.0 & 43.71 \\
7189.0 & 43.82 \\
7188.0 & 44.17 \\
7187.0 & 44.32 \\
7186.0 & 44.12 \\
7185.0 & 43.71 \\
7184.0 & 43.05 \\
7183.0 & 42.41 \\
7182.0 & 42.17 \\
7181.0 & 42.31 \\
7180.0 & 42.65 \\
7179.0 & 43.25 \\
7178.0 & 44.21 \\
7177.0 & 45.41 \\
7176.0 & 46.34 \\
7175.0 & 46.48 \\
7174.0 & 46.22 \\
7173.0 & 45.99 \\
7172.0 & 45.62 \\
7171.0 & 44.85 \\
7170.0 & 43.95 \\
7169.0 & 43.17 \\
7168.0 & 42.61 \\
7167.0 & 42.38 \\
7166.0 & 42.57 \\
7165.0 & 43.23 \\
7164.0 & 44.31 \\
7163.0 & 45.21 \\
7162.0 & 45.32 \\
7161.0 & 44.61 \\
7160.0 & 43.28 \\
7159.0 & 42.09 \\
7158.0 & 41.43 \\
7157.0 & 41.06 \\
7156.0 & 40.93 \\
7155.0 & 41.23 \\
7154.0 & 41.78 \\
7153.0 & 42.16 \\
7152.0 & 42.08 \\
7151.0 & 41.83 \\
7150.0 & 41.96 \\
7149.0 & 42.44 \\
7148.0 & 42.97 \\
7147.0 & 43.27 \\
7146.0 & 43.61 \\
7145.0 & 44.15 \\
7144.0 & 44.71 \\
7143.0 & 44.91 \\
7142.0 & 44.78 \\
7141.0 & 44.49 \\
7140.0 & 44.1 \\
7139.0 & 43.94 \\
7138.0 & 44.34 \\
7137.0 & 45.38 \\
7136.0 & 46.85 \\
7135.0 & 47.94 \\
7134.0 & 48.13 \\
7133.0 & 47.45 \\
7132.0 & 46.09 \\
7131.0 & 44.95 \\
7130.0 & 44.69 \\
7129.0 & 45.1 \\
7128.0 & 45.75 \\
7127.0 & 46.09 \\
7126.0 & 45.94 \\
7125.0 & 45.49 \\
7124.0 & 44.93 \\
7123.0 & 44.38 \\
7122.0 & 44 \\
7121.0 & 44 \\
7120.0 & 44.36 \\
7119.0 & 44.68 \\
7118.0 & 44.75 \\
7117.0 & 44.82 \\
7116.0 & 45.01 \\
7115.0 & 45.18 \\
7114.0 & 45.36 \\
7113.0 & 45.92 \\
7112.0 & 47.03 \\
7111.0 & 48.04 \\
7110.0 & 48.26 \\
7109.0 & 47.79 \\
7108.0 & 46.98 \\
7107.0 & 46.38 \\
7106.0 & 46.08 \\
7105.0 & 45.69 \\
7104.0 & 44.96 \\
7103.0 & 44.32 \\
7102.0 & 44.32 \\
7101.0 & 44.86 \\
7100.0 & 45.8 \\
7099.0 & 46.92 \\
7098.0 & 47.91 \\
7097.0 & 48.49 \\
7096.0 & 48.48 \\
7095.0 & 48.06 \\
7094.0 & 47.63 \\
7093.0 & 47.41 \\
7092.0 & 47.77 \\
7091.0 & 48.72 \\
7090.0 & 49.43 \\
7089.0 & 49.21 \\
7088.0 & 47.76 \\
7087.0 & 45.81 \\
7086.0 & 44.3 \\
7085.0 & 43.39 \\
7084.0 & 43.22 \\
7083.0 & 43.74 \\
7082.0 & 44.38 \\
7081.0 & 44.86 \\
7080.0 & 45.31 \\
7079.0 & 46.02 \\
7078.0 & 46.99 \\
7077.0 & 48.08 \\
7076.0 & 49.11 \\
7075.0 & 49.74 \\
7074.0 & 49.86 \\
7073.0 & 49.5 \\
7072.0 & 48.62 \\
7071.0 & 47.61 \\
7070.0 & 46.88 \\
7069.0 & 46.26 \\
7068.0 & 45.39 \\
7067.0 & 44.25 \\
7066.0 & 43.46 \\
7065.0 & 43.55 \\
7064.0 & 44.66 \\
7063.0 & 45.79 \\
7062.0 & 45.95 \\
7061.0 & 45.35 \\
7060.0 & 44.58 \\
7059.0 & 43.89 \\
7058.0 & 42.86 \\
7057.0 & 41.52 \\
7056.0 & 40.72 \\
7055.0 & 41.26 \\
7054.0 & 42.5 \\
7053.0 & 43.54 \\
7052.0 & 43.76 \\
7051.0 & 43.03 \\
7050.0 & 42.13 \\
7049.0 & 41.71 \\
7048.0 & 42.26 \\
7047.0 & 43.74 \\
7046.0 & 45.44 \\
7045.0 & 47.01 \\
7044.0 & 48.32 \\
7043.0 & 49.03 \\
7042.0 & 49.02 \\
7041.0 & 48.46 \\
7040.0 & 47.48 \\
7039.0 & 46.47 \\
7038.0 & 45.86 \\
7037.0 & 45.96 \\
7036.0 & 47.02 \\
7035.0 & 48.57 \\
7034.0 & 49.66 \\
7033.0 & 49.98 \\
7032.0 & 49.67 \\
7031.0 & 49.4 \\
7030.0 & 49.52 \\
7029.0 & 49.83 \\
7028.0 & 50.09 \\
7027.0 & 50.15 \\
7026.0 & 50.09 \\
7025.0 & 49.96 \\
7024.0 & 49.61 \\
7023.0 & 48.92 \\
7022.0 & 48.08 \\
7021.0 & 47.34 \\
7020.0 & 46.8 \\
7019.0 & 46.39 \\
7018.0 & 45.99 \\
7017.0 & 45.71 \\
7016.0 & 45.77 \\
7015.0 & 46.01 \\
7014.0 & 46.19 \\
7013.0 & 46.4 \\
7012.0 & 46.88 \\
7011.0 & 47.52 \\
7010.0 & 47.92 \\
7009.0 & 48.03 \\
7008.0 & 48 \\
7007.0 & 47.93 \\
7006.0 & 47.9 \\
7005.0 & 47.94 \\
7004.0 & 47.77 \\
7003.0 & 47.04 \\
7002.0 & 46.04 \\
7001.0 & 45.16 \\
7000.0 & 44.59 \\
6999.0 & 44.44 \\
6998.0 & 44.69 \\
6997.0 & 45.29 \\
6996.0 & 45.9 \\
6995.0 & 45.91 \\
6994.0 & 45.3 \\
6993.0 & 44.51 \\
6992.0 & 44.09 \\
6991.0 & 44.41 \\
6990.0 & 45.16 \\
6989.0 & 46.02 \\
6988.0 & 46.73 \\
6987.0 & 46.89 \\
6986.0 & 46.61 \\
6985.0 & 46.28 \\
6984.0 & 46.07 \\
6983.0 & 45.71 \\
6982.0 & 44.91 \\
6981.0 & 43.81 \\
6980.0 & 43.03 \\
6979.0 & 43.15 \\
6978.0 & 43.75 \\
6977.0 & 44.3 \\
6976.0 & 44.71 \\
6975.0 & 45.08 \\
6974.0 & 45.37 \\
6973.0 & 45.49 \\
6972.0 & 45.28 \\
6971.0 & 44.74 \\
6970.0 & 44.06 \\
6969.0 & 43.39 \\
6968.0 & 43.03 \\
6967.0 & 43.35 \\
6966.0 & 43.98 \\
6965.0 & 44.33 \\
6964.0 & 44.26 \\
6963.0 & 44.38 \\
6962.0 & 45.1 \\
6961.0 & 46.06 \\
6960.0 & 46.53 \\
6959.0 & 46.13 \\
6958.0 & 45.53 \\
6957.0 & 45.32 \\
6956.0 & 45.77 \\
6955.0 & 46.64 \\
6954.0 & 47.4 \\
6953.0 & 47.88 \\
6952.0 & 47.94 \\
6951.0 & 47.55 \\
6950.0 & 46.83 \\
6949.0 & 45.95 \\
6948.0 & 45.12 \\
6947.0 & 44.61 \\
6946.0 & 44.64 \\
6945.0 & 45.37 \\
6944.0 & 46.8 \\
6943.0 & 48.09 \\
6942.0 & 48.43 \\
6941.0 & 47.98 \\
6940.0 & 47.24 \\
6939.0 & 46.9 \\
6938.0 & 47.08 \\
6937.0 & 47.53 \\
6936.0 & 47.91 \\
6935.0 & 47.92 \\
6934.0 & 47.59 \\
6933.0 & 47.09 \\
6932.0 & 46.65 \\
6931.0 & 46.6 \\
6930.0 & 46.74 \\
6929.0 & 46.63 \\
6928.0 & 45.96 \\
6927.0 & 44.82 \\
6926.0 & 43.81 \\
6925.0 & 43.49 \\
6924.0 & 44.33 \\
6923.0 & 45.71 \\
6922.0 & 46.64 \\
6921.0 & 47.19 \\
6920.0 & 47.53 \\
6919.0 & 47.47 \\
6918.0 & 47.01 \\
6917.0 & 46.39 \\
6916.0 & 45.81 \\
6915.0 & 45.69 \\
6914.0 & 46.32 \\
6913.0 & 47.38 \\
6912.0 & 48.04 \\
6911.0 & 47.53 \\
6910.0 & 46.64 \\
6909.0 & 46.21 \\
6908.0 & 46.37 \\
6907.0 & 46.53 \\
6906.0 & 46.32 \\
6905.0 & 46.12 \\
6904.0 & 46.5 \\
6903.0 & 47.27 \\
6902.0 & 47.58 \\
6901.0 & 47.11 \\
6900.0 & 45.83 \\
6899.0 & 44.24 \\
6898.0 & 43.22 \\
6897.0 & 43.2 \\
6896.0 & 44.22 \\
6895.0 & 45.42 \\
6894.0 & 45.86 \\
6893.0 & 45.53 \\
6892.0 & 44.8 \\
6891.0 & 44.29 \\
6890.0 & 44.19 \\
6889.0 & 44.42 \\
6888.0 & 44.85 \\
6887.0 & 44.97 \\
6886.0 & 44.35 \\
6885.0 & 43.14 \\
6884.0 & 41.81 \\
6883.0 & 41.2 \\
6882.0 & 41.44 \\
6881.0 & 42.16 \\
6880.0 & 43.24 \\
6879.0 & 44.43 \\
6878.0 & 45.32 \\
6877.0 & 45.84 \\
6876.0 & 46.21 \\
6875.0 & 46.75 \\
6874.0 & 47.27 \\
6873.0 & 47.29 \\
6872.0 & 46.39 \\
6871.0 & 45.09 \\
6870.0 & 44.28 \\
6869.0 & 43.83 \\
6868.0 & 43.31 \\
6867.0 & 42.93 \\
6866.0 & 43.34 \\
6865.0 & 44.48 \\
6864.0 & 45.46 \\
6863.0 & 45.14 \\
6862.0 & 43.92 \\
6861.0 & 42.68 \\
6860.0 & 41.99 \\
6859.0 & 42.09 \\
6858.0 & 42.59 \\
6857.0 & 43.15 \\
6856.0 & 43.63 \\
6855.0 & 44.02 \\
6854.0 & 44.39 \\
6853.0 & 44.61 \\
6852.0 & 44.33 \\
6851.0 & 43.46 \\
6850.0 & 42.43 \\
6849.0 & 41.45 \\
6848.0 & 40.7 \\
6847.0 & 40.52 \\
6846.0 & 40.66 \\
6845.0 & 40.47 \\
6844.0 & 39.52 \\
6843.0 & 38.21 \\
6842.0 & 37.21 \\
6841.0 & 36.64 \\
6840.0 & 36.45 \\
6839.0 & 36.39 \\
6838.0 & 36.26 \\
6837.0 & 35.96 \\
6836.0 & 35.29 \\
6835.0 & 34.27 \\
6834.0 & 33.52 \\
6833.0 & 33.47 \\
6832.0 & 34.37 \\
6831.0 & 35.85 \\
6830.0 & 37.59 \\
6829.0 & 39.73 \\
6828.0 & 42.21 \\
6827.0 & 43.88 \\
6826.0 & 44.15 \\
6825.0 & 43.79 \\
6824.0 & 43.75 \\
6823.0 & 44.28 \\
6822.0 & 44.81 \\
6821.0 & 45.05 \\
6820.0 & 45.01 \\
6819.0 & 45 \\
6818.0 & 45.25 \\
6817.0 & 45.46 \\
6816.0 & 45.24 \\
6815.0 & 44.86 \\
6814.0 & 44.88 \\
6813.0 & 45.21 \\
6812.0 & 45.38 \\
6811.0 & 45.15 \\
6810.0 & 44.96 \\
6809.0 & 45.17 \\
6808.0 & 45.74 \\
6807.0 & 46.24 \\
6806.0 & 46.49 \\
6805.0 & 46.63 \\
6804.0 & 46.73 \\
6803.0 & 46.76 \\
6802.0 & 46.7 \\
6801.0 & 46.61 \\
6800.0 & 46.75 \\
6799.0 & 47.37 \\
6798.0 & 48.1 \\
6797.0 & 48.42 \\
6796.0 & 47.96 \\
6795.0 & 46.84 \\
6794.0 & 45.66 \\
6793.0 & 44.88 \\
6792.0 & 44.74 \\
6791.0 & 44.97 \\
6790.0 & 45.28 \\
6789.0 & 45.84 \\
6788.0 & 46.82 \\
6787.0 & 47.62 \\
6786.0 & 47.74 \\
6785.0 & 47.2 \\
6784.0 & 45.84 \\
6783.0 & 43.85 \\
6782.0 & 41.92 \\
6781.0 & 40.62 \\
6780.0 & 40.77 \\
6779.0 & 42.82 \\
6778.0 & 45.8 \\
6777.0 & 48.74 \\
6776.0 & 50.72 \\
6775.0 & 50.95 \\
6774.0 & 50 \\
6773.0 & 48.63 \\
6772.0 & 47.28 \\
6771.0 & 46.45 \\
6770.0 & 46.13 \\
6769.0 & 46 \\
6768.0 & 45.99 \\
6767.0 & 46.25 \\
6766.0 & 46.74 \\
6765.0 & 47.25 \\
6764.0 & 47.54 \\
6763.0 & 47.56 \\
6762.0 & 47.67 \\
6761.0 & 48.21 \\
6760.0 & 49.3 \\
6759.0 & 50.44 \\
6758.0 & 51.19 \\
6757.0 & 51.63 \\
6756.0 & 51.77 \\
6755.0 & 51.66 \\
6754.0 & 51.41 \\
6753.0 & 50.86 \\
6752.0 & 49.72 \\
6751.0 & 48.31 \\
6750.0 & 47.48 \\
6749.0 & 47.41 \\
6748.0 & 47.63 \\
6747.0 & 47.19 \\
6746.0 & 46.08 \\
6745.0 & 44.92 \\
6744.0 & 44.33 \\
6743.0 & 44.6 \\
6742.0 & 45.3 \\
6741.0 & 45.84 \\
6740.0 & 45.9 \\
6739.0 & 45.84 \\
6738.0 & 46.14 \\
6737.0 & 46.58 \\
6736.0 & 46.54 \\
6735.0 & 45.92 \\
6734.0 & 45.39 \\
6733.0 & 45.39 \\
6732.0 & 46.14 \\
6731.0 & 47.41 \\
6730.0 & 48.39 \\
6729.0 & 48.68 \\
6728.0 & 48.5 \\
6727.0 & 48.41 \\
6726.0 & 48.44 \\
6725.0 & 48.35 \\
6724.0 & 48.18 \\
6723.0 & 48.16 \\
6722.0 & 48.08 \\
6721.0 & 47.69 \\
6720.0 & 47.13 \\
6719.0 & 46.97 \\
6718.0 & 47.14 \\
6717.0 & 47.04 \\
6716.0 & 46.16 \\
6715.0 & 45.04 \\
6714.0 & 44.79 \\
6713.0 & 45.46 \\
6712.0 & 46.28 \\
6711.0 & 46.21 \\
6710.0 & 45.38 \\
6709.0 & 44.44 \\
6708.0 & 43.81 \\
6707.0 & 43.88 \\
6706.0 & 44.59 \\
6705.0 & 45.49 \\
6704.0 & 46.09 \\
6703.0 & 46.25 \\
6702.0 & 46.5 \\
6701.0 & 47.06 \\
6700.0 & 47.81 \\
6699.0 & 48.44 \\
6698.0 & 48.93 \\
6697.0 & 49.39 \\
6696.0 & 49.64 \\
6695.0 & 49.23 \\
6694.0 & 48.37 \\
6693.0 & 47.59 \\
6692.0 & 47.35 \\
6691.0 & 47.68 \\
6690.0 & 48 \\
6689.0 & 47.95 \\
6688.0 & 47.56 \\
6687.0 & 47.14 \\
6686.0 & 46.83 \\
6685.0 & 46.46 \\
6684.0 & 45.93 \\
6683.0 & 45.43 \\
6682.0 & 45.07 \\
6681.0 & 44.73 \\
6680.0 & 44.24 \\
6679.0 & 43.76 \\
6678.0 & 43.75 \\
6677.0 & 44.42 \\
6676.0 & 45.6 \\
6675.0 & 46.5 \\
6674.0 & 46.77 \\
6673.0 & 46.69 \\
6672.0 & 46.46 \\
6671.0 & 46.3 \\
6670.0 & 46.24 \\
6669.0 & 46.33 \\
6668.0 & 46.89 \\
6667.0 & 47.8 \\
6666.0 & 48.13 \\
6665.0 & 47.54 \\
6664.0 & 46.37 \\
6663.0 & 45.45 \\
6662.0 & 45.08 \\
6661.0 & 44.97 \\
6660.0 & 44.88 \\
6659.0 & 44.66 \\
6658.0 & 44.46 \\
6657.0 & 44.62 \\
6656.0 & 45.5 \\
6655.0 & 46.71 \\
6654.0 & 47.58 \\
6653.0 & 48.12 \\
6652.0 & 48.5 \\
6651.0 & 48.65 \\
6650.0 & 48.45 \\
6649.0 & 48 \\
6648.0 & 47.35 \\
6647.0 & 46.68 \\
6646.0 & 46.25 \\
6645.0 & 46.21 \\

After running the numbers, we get -0.03 mag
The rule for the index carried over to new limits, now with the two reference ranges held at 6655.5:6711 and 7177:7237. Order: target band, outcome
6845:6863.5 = 0.060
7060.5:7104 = -0.063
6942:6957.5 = -0.043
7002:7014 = -0.074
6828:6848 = 0.215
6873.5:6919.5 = -0.009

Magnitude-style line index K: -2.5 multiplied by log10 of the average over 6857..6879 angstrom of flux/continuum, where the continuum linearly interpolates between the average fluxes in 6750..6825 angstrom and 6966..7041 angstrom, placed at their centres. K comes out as 0.049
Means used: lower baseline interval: 46.7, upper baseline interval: 46.4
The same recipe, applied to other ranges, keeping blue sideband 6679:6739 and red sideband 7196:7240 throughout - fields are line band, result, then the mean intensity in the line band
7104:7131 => -0.05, 45.6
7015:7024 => -0.06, 47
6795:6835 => 0.05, 44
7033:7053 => -0.05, 46.1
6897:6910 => -0.02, 46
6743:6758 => -0.05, 48.6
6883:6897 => 0.02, 44.3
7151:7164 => 0.01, 42.6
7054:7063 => 0.01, 43.4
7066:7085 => -0.06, 46.5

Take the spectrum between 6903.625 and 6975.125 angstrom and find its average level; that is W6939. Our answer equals 46.1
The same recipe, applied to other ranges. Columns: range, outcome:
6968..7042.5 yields 46.6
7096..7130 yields 45.8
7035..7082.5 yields 45.5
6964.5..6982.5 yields 44.2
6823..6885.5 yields 41.7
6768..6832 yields 45.3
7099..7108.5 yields 45.6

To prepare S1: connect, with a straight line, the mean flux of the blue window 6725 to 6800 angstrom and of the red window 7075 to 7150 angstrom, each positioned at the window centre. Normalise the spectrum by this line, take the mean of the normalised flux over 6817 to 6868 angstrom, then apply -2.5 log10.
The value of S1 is 0.14 mag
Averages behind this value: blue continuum 47.1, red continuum 45.8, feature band 41.2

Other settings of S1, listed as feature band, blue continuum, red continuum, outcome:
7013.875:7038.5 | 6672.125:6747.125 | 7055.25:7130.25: -0.05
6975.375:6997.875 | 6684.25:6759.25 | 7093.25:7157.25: 0.02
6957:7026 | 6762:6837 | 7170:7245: -0.04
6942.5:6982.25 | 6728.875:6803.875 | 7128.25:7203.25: 0.01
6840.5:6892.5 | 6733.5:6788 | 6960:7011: 0.07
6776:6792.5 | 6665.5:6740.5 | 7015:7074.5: 0.03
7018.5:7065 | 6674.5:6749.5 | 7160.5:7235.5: -0.05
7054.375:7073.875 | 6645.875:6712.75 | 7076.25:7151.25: 0.02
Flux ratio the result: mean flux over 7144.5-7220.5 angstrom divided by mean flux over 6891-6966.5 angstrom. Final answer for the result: 0.94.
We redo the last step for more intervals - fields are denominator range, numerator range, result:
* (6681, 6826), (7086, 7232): 0.95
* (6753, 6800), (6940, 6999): 0.96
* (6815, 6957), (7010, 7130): 1.05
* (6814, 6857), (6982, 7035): 1.15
